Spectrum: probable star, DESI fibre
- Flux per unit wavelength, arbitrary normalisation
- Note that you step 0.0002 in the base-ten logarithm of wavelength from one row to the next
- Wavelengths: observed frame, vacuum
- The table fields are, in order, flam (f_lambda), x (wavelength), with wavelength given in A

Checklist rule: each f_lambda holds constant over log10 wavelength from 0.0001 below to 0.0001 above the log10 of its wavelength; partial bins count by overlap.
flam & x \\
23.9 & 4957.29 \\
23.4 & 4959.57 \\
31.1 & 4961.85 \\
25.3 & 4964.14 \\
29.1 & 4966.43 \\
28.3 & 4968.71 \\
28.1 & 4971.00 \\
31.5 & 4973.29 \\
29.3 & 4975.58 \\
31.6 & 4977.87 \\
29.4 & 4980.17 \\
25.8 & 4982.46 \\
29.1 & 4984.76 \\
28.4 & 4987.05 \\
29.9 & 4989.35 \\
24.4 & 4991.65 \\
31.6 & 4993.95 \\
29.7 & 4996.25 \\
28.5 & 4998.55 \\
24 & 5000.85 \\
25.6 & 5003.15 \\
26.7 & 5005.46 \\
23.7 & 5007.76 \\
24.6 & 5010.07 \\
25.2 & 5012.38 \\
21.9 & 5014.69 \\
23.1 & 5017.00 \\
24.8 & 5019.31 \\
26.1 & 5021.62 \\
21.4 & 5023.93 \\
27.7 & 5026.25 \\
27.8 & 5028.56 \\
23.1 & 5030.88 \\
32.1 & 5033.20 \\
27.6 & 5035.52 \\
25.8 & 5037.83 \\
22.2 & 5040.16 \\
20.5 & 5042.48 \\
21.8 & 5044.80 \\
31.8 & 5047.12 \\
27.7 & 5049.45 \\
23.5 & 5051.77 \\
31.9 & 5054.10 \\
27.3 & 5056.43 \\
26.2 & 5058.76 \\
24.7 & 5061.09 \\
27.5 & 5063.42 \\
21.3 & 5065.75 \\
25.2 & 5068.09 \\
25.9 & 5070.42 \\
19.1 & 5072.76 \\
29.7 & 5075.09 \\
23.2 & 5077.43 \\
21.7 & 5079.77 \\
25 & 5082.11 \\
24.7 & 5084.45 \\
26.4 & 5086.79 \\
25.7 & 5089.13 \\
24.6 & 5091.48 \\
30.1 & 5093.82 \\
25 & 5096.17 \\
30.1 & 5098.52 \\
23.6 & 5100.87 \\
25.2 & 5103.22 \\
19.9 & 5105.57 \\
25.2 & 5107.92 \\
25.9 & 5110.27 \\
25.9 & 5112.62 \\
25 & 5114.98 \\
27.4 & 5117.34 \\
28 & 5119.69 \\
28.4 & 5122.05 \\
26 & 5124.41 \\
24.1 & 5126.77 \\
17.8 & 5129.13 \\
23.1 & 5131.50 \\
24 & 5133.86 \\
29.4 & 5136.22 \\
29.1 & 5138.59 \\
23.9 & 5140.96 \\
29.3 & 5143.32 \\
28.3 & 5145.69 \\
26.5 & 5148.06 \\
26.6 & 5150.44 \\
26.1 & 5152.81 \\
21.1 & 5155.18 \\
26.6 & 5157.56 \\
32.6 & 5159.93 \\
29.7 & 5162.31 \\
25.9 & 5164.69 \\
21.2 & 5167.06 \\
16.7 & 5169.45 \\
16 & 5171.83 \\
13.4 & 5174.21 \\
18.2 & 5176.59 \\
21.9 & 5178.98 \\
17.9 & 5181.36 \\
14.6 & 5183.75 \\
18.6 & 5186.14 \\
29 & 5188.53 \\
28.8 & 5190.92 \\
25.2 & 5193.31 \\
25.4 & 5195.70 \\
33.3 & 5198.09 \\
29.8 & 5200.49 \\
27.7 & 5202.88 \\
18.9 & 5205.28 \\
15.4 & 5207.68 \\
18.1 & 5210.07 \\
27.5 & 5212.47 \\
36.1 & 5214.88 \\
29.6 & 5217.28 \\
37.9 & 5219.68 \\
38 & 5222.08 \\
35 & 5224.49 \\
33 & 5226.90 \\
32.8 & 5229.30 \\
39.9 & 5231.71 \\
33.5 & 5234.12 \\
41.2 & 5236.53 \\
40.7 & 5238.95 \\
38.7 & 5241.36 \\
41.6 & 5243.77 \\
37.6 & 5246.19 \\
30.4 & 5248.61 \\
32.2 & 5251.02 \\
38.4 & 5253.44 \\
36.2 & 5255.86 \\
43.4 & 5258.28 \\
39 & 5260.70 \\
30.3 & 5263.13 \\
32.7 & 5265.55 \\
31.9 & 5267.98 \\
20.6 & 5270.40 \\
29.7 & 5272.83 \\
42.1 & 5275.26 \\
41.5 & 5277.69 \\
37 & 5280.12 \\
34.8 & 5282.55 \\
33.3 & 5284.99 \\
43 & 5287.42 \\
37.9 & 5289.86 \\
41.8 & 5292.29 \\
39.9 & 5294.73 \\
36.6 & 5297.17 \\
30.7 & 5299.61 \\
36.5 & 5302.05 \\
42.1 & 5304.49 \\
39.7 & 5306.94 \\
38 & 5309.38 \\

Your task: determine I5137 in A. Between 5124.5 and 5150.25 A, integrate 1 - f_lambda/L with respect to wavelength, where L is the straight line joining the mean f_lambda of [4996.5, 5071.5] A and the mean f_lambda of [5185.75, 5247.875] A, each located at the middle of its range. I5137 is 2.95 A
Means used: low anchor 25.6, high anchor 31.5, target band 25.6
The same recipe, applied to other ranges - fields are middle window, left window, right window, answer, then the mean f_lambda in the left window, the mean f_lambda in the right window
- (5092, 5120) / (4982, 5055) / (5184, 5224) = 0.89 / 26.2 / 27.3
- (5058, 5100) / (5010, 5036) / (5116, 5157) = 0.51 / 25.4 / 25.8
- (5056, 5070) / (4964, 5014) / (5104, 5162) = 0.78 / 27.7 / 25.9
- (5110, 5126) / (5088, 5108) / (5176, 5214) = -1.01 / 25.5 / 23.3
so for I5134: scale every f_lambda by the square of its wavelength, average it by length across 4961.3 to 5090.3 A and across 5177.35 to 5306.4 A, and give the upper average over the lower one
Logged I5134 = 1.35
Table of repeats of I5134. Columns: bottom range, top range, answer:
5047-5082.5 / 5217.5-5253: 1.52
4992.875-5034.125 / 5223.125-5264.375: 1.55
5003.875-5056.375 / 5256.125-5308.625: 1.57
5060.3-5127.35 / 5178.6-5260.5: 1.29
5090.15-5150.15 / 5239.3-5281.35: 1.45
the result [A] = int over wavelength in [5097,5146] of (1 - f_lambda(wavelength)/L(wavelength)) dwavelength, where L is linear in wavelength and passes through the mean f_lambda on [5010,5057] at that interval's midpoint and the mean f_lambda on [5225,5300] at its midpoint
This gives 6.69 A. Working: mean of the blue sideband 25.6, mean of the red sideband 36.3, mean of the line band 25.6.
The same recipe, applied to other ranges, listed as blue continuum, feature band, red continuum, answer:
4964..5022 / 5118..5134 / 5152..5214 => -0.18 A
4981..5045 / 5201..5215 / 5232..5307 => 4.42 A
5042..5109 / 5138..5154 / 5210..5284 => 1.28 A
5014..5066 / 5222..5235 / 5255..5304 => -0.52 A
